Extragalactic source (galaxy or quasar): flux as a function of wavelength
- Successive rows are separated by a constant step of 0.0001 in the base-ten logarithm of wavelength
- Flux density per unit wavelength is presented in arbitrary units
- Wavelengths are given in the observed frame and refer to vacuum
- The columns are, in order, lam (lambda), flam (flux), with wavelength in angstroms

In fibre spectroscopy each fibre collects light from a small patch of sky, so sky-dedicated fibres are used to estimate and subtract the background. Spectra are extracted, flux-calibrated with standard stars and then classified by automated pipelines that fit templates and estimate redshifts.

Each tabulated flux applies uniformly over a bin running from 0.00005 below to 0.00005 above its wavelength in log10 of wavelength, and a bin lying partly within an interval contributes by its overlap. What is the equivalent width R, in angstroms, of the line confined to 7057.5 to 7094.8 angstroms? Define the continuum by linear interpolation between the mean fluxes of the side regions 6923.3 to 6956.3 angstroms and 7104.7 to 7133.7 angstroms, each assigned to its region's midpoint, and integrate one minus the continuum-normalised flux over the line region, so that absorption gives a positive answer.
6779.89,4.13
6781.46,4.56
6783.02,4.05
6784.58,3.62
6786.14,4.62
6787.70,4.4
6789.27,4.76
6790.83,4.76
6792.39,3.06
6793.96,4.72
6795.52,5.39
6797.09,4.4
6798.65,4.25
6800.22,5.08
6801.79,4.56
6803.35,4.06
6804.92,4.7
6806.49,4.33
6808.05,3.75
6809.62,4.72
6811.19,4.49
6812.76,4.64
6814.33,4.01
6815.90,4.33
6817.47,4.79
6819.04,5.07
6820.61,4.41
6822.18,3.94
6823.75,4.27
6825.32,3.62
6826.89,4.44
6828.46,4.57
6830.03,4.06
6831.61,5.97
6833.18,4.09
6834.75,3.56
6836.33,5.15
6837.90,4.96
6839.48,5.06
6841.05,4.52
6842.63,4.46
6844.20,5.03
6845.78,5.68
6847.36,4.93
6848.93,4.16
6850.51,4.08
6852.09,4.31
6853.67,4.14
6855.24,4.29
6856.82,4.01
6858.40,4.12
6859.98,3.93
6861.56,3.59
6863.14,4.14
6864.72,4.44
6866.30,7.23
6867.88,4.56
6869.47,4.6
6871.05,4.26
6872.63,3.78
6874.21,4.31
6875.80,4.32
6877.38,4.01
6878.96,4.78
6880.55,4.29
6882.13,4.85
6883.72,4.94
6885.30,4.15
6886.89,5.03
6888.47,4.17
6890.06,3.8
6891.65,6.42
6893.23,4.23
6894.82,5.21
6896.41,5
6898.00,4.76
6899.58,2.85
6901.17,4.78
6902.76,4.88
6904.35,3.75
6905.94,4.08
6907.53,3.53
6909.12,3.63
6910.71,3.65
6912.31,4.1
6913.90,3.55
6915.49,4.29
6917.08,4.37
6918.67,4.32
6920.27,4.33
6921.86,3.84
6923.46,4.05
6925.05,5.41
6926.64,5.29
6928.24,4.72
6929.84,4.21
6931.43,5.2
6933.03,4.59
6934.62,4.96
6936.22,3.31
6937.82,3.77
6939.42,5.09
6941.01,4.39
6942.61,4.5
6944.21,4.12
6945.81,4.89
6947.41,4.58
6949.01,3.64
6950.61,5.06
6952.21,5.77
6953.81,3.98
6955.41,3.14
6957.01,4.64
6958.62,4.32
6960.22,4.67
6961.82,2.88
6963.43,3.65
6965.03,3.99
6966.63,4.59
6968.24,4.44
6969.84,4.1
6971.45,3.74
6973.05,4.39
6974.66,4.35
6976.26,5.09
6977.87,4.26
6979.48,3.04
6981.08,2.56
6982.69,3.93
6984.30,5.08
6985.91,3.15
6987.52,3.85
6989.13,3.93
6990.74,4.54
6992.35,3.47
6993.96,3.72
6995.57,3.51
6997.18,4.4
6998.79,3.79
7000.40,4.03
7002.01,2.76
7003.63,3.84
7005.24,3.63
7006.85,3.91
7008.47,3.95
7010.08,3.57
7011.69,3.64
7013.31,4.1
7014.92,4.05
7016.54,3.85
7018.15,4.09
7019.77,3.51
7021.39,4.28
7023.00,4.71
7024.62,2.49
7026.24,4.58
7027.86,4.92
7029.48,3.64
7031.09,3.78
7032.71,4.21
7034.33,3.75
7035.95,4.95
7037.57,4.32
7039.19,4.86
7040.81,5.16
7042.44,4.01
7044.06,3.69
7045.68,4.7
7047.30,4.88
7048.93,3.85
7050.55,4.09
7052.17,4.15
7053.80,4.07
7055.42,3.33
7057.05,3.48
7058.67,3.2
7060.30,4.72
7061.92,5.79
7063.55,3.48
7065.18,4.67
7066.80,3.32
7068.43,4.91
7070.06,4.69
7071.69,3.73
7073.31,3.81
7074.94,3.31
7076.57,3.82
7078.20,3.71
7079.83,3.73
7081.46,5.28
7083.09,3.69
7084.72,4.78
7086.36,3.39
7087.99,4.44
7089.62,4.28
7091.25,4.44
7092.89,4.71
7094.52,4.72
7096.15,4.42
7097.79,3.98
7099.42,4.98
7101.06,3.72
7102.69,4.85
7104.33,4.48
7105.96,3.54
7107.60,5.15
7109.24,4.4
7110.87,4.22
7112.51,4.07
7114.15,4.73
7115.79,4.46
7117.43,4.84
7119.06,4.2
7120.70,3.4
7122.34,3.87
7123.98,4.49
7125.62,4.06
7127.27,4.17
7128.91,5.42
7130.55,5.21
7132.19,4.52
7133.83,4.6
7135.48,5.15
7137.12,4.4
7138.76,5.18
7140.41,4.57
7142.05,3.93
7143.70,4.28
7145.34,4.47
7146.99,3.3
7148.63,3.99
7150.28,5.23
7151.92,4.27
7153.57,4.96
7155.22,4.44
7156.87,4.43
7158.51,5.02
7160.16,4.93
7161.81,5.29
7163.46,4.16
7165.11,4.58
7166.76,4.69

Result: 2.1 angstroms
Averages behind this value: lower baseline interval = 4.52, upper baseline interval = 4.4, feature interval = 4.19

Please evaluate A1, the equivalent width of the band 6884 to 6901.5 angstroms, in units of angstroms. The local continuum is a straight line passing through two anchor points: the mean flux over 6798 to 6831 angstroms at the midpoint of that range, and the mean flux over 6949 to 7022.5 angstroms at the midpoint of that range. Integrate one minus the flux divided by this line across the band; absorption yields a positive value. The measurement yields -1.6 angstroms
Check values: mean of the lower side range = 4.39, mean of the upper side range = 3.98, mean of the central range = 4.59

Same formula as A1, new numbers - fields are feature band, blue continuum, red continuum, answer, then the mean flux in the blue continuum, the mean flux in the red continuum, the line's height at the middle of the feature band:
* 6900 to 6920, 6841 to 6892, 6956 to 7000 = 1.2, 4.51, 4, 4.31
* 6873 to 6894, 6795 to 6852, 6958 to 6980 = -0.9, 4.54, 4.12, 4.36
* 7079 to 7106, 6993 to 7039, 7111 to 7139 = -0.1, 3.94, 4.49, 4.33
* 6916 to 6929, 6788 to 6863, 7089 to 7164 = -0.2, 4.45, 4.48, 4.46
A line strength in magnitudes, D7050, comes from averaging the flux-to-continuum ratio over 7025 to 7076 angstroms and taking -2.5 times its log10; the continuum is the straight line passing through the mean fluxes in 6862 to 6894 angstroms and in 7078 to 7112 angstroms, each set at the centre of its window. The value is 0.054 mag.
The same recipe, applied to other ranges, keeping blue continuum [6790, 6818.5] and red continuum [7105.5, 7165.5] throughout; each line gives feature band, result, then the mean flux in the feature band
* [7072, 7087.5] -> 0.14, 3.95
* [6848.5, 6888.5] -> 0.01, 4.41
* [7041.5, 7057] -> 0.11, 4.06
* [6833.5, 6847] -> -0.08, 4.78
